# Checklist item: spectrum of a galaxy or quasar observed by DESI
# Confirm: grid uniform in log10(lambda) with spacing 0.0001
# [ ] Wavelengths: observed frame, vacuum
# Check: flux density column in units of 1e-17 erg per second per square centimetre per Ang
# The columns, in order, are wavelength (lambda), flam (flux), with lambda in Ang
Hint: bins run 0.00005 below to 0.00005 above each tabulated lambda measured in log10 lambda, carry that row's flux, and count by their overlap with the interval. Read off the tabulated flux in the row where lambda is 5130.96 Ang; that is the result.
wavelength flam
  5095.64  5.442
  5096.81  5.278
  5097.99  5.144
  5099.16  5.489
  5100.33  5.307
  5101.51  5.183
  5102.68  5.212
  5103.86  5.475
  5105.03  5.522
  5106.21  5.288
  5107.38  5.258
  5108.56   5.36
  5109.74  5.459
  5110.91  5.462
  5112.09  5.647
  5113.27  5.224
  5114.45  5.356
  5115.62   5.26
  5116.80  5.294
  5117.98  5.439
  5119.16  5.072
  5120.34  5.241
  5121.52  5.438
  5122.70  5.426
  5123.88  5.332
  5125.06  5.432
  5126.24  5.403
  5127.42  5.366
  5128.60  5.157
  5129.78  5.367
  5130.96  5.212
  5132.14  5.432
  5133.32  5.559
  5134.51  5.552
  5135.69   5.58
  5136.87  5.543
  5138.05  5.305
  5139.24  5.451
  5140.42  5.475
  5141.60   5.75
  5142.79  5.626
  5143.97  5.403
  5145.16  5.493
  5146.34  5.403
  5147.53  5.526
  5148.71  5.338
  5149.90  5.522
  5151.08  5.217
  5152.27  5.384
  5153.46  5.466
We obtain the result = 5.212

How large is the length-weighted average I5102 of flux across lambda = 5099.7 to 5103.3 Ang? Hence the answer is 5.24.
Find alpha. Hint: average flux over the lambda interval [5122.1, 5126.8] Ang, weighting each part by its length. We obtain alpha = 5.4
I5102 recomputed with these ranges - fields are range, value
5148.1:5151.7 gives 5.37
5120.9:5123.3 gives 5.43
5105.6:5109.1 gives 5.3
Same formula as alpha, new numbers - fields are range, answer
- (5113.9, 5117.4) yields 5.31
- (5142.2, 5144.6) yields 5.51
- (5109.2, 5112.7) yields 5.52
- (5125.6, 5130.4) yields 5.33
